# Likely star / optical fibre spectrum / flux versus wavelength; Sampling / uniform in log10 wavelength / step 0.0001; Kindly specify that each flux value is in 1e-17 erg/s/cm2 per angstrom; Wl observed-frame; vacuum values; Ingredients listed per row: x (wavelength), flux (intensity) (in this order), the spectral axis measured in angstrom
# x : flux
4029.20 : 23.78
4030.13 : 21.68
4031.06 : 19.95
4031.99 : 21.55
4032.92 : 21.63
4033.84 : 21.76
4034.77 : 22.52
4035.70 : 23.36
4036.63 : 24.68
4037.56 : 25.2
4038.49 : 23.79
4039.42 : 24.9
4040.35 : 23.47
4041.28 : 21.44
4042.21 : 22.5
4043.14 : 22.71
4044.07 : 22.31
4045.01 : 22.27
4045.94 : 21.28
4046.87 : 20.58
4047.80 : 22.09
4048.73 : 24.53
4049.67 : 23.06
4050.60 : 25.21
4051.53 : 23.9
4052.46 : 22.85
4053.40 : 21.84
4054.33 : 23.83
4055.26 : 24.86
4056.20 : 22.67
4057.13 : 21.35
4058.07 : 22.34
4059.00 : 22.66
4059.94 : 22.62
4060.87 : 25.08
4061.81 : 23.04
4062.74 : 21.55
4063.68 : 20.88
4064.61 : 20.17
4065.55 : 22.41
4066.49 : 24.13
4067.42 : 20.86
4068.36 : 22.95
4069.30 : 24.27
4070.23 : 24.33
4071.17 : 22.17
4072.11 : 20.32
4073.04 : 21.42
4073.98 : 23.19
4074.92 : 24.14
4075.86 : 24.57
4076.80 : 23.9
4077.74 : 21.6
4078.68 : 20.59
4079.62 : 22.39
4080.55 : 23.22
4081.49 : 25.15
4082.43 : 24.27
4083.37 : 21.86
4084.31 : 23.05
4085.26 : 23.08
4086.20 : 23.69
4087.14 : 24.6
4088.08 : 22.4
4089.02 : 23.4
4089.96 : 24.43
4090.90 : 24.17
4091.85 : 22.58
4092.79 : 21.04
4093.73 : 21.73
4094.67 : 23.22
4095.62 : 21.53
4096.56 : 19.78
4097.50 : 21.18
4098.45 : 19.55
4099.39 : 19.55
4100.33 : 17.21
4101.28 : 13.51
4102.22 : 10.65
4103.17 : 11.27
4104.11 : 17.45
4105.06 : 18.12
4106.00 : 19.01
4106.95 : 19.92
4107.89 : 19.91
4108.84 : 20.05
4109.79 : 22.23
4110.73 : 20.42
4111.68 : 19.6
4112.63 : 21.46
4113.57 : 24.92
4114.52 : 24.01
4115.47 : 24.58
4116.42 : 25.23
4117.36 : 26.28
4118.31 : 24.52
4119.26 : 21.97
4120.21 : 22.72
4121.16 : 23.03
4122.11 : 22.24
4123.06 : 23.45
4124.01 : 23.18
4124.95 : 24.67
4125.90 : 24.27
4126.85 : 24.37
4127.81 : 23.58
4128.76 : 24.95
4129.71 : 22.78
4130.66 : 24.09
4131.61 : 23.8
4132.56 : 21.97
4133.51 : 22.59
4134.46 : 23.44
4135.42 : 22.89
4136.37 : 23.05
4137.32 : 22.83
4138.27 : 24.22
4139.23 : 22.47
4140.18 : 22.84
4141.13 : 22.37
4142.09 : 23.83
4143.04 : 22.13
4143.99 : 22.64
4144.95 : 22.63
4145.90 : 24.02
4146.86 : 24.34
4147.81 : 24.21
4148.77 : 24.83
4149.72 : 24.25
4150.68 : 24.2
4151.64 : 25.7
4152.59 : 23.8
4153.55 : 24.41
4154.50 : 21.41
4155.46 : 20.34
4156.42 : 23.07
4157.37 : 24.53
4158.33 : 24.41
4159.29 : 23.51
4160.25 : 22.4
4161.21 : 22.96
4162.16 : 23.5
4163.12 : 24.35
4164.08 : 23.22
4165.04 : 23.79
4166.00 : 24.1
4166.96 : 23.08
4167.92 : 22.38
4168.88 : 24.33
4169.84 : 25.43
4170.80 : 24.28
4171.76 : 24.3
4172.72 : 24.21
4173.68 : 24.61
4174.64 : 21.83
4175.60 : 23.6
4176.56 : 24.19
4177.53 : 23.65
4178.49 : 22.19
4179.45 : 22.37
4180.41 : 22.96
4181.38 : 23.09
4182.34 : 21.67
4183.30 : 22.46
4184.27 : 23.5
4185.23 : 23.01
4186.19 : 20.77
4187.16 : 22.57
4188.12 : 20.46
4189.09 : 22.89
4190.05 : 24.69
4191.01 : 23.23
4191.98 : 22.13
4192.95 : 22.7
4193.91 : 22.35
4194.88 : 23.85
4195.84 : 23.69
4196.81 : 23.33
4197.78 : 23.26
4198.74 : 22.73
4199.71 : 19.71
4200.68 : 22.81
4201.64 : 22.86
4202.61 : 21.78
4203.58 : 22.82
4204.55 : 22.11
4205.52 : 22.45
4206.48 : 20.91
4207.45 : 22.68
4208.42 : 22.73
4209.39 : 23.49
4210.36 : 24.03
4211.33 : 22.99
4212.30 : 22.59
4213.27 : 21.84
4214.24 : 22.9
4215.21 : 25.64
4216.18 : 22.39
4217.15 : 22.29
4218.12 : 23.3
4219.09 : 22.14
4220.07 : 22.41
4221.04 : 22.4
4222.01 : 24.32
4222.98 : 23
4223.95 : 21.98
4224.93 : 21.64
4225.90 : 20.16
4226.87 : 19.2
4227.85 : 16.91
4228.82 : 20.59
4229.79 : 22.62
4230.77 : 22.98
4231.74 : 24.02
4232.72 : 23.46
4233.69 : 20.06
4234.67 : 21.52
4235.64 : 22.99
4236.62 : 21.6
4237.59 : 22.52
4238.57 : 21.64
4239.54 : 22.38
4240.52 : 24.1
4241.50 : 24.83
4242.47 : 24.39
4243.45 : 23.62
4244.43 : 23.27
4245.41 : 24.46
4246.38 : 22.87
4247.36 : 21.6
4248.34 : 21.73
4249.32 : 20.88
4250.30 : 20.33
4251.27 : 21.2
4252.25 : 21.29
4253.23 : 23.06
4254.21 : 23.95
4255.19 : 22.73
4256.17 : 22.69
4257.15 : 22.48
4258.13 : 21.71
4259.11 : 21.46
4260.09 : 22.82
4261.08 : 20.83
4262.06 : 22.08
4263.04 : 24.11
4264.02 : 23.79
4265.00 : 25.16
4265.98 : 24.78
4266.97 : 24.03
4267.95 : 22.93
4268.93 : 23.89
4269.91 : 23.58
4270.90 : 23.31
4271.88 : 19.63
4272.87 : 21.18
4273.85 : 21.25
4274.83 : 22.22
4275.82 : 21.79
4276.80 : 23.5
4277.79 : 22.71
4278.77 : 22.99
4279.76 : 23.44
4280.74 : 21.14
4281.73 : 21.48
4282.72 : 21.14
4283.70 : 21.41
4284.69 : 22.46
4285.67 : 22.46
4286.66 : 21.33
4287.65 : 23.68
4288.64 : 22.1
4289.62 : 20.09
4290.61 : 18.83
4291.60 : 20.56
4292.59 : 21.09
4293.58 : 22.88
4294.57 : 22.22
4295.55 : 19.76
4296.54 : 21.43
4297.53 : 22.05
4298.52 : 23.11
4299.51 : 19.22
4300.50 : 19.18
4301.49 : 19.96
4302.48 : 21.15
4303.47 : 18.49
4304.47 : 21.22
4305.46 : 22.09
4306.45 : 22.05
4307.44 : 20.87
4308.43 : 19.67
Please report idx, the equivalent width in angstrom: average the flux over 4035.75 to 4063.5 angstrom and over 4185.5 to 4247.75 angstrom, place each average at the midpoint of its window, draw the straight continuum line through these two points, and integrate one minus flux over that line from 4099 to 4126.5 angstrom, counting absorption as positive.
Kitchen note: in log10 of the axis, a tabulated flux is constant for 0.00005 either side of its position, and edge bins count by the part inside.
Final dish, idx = 2.3 angstrom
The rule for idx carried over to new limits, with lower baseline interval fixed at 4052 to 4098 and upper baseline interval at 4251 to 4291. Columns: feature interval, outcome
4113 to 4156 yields -1.79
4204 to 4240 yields 0.35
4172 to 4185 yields -0.34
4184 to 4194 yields -0.02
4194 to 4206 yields -0.06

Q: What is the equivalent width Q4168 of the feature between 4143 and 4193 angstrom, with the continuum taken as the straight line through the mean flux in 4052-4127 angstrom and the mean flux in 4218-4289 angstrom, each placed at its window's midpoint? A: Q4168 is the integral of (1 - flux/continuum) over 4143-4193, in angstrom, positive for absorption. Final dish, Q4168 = -2.6 angstrom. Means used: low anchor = 22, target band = 23.3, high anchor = 22.4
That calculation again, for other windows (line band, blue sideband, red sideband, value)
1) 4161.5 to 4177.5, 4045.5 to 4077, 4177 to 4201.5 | -0.8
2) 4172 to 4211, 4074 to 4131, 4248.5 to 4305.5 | -1.5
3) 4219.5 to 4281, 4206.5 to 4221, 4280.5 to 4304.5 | -1.0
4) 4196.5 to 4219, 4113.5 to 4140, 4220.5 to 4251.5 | -0.1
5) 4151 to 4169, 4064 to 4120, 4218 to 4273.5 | -1.2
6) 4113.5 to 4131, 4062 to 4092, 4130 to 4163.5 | -0.5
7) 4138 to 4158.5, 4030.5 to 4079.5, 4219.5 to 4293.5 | -0.9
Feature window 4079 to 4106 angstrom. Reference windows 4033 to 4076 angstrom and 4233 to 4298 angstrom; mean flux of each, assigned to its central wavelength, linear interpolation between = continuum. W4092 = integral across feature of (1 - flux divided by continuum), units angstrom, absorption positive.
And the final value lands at 2.29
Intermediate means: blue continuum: 22.8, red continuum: 22.3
